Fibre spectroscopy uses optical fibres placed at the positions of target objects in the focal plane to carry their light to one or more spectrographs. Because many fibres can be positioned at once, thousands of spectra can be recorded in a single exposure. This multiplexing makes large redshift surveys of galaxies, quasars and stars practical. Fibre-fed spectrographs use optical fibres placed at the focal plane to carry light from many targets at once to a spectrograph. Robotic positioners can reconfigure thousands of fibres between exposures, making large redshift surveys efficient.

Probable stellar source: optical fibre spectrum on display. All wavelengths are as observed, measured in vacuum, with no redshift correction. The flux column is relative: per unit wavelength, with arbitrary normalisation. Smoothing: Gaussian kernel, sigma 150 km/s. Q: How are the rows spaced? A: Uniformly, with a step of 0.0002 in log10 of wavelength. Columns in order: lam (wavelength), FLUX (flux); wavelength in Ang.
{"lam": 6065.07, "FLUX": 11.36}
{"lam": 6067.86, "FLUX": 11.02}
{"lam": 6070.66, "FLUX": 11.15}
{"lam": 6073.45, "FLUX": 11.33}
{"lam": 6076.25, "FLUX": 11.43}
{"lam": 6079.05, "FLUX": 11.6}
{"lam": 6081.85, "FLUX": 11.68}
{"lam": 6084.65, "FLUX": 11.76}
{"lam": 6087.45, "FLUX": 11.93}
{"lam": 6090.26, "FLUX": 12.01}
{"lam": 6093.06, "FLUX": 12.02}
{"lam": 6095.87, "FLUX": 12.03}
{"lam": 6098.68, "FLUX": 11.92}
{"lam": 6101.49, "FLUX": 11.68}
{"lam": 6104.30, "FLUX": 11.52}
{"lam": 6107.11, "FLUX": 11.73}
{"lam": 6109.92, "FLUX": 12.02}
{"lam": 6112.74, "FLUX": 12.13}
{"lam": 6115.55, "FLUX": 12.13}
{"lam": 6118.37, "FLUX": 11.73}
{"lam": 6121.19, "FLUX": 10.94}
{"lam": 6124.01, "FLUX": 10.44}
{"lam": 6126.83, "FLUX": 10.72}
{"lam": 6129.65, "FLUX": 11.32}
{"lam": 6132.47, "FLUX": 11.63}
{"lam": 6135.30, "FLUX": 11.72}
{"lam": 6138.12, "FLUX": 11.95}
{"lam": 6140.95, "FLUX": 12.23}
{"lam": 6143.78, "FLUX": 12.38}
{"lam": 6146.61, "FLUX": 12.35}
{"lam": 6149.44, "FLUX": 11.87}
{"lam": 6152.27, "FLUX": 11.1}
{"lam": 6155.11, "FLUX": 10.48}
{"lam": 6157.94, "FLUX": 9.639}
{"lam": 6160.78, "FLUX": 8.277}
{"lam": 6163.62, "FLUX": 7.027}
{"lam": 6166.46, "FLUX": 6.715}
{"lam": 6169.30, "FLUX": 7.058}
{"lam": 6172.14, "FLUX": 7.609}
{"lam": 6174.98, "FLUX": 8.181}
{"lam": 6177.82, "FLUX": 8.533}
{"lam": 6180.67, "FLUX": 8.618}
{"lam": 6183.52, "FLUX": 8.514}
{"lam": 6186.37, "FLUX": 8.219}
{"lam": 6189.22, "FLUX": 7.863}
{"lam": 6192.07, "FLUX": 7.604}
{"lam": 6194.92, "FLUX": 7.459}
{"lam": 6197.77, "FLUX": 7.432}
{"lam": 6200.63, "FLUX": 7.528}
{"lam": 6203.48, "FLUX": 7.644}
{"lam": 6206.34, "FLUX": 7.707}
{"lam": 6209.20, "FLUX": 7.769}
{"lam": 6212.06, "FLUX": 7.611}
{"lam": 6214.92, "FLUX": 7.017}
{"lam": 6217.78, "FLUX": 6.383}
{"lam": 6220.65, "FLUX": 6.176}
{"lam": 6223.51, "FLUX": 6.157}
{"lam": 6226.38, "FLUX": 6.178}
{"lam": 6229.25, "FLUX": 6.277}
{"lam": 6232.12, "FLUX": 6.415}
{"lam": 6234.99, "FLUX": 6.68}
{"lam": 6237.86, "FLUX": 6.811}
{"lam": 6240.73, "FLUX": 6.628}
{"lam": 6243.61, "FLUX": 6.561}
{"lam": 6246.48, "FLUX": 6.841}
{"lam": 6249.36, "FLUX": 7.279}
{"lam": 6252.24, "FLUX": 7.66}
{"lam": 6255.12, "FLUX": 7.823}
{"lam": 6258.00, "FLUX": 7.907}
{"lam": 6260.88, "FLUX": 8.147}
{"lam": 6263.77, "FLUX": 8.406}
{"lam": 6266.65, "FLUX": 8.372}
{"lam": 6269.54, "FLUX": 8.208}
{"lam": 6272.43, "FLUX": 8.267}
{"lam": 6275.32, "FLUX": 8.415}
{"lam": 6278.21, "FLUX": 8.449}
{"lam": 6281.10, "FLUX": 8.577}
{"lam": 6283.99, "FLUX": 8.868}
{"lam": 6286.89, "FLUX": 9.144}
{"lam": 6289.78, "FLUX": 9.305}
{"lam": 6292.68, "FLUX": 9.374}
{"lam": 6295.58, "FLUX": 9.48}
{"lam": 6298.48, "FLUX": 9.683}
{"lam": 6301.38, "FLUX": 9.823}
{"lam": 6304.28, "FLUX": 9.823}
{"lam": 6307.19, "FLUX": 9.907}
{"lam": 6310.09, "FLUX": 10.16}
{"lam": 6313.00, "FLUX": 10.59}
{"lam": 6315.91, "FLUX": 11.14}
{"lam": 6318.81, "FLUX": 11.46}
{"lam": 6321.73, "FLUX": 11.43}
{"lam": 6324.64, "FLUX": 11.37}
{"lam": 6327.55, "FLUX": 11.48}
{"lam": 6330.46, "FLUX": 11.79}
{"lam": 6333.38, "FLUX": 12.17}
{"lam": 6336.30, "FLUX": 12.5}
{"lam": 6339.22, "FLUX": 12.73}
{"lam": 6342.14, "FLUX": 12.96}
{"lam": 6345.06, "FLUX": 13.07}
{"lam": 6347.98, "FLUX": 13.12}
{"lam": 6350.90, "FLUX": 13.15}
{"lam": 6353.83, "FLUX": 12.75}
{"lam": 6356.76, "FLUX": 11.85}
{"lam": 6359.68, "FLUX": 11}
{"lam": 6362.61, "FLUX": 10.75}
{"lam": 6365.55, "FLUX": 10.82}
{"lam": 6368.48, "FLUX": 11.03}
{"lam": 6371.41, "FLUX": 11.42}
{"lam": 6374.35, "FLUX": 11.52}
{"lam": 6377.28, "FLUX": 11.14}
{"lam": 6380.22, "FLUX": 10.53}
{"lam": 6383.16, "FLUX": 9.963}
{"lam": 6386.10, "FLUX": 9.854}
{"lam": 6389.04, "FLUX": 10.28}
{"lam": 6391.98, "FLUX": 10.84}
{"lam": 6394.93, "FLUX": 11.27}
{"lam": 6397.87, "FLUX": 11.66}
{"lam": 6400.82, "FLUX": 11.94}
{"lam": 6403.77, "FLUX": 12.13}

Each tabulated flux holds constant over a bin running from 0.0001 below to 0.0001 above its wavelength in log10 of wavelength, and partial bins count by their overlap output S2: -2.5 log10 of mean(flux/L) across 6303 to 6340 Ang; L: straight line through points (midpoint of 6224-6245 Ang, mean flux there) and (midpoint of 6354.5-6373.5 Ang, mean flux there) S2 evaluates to -0.16 mag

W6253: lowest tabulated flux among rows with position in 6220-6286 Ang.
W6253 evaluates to 6.157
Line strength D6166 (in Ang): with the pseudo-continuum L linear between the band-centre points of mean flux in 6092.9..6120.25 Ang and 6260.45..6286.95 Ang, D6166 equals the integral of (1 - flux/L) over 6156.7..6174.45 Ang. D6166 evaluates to 4.90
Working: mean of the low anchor 11.9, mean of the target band 7.72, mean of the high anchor 8.46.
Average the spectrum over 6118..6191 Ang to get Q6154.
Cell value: 9.85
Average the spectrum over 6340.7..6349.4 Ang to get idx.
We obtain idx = 13.1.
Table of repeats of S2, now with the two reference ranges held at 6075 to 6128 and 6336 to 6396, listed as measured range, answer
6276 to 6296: 0.27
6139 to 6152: -0.04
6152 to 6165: 0.26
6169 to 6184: 0.39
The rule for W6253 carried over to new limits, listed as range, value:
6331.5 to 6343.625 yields 12.17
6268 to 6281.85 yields 8.208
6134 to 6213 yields 6.715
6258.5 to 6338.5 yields 8.147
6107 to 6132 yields 10.44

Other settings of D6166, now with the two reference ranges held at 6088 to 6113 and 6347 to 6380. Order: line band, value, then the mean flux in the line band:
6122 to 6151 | 0.50 Ang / 11.6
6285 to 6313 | 4.82 Ang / 9.67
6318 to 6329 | 0.21 Ang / 11.4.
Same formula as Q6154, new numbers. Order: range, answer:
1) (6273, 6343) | 10.4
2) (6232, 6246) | 6.66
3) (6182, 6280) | 7.43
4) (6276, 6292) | 8.87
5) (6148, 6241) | 7.74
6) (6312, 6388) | 11.6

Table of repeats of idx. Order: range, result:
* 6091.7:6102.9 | 11.9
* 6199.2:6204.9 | 7.59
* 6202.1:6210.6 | 7.7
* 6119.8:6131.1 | 10.9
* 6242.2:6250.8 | 6.9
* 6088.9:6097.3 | 12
